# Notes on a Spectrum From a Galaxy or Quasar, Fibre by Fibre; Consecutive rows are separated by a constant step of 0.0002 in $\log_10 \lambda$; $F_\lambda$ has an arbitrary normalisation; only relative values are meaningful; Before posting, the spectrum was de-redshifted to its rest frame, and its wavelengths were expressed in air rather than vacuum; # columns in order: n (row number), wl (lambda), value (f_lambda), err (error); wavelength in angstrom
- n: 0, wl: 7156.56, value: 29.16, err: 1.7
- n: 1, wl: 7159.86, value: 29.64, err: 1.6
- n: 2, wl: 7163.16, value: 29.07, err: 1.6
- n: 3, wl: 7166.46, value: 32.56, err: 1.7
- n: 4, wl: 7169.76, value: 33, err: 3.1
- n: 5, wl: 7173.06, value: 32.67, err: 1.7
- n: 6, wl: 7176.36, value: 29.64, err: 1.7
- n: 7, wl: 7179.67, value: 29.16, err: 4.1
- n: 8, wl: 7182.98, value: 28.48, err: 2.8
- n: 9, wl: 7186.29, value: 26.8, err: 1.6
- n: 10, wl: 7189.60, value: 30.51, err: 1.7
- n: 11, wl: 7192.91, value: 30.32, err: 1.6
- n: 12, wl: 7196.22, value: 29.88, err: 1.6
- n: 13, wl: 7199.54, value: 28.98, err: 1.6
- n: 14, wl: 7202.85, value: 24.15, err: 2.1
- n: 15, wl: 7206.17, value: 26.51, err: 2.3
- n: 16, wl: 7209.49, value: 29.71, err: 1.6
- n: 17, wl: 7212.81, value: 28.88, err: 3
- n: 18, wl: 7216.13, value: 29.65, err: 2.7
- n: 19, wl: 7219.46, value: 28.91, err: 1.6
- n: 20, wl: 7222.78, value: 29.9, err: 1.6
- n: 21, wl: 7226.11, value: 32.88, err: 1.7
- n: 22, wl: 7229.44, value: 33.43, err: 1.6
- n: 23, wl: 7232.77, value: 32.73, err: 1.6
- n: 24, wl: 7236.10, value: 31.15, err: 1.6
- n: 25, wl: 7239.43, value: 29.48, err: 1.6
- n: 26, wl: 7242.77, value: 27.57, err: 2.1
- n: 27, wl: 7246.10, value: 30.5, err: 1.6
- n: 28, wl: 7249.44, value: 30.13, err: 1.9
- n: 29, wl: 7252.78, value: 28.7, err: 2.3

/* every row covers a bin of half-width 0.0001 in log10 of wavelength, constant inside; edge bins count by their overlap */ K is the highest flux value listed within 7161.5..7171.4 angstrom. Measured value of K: 33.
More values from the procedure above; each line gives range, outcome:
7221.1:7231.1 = 33.43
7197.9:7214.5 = 29.71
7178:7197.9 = 30.51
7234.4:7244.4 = 31.15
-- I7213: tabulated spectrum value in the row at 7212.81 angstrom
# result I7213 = 28.88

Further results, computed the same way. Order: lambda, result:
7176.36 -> 29.64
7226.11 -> 32.88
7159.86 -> 29.64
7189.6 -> 30.51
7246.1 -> 30.5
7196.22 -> 29.88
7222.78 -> 29.9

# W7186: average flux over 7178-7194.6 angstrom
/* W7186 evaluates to 29.1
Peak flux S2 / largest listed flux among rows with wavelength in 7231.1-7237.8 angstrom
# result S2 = 32.73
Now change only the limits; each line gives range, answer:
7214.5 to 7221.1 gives 29.65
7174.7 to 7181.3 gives 29.64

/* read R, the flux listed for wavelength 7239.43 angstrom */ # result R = 29.48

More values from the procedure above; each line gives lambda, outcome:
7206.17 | 26.51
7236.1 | 31.15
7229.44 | 33.43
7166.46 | 32.56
